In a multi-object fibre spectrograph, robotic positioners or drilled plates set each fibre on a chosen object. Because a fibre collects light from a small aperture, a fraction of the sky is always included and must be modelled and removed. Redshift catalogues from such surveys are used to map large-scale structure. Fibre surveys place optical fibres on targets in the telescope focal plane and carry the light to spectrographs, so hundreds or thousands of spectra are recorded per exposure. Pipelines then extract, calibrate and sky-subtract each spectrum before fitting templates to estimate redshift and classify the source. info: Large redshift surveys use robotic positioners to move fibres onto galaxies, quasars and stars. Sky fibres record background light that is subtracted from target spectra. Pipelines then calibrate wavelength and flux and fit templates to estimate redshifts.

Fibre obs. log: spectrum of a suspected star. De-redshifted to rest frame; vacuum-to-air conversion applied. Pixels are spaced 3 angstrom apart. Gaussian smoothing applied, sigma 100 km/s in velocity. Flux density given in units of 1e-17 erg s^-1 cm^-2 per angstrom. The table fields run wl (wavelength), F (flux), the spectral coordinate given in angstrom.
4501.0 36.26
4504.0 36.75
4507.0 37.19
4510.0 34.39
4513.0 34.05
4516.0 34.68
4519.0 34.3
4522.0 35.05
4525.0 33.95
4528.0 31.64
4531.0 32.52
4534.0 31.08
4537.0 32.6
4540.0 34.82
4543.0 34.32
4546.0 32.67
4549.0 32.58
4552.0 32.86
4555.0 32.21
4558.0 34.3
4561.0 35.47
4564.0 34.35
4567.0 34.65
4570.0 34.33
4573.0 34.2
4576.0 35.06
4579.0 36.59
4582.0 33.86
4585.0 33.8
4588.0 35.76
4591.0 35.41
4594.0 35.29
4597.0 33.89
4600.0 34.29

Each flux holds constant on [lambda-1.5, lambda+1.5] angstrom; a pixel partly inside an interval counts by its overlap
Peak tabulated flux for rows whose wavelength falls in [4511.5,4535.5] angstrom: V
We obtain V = 35.05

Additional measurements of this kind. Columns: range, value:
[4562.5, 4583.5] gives 36.59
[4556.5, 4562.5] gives 35.47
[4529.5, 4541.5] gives 34.82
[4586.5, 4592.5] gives 35.76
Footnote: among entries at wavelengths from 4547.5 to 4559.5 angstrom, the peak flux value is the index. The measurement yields 34.3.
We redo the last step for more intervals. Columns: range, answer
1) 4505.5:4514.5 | 37.19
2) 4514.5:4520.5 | 34.68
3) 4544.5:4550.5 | 32.67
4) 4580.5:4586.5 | 33.86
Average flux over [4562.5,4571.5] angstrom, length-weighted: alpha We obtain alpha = 34.4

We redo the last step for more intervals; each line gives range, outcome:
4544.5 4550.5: 32.6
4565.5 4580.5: 35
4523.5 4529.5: 32.8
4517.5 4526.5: 34.4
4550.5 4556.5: 32.5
